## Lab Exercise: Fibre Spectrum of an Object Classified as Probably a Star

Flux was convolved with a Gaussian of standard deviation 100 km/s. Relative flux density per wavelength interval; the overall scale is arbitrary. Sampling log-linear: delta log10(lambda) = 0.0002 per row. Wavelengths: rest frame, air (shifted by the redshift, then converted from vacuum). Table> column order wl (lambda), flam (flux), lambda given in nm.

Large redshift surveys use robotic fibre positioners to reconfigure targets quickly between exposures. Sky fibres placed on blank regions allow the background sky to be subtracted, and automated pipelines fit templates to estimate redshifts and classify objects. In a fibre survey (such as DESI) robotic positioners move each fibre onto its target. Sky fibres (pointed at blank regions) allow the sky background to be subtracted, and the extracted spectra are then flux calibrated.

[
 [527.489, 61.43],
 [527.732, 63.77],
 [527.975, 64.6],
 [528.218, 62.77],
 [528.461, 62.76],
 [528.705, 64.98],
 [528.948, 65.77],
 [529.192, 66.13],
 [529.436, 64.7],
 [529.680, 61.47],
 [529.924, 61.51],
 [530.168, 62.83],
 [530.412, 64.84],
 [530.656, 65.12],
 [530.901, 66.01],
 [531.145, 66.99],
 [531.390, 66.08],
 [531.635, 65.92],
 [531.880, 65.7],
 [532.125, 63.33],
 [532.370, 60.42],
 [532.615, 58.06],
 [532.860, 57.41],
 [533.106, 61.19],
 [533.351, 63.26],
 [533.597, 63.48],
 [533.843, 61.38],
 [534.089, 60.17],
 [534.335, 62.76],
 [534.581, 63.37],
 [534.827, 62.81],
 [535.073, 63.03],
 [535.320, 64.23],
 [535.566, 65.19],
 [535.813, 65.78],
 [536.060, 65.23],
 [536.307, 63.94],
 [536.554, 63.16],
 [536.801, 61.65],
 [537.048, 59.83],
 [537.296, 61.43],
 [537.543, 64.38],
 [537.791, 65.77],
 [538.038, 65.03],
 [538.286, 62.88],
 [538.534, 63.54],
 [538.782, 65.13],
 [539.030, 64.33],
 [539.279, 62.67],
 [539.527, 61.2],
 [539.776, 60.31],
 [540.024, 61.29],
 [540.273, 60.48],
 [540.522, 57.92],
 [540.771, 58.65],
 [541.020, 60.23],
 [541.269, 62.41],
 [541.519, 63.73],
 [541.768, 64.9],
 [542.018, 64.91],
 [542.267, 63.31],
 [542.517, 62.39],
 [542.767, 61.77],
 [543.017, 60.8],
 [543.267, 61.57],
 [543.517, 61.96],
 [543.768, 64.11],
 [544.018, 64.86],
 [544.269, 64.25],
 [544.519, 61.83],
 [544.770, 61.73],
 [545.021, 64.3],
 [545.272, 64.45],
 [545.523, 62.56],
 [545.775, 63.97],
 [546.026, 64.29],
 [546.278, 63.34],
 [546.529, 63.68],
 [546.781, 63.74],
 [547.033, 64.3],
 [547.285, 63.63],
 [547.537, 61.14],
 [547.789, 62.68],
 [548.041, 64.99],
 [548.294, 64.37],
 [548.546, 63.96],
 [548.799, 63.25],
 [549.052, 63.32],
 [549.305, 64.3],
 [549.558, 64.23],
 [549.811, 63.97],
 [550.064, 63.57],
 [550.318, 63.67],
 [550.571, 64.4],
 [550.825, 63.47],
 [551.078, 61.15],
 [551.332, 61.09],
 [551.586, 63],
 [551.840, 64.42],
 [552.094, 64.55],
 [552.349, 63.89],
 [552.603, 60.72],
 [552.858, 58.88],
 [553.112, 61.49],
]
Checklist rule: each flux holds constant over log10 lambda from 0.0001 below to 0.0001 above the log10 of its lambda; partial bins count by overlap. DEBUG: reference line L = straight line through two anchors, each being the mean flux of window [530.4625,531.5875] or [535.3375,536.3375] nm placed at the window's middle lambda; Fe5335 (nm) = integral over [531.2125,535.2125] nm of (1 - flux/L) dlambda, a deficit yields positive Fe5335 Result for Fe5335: 0.188 nm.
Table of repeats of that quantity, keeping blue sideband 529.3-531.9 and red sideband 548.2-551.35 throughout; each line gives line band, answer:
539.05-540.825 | 0.09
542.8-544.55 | 0.03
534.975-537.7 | 0.03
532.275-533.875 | 0.09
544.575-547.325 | 0.01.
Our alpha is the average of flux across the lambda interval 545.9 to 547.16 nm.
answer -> 63.9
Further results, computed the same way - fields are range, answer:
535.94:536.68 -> 64.1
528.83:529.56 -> 65.5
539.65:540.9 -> 59.7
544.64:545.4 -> 63.5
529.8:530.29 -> 62.2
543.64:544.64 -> 63.8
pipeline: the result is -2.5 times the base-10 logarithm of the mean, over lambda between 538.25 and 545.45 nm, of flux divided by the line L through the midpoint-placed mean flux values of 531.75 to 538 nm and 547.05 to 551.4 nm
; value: 0.01 mag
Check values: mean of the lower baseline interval 62.7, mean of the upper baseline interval 63.4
